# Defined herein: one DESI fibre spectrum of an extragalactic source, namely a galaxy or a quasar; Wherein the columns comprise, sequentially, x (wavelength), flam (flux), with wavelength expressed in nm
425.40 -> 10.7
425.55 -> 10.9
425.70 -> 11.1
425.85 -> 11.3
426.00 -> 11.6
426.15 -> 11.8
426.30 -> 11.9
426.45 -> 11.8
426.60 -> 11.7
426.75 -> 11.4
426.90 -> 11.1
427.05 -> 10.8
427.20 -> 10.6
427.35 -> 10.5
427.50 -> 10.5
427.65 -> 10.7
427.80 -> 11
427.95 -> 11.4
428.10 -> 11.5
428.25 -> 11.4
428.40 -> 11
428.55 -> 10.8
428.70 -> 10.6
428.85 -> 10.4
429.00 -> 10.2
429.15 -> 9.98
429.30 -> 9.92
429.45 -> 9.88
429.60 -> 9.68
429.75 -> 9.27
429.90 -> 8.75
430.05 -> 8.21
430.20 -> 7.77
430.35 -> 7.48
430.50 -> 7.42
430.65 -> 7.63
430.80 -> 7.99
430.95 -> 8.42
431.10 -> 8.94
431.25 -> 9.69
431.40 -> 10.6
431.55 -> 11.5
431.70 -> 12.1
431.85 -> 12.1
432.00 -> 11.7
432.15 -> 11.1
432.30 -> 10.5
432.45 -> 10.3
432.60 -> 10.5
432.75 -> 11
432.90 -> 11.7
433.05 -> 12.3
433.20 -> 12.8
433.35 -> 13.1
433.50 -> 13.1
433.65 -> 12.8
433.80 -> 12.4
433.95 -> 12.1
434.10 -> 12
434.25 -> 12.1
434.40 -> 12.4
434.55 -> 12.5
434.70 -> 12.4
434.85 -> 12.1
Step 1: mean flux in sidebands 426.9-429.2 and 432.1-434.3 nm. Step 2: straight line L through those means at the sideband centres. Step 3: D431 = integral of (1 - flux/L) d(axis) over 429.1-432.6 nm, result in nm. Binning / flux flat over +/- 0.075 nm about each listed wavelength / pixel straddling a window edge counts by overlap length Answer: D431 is 0.54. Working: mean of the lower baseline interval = 10.8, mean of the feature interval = 9.62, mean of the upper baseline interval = 11.9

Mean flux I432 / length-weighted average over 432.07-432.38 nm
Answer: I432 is 10.8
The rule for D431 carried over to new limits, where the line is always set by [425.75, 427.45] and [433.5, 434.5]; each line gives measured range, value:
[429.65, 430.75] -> 0.345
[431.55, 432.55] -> 0.065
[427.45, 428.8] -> 0.063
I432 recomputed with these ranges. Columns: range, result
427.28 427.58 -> 10.5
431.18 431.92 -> 11.2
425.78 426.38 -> 11.7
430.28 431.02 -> 7.79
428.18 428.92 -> 10.8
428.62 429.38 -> 10.2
